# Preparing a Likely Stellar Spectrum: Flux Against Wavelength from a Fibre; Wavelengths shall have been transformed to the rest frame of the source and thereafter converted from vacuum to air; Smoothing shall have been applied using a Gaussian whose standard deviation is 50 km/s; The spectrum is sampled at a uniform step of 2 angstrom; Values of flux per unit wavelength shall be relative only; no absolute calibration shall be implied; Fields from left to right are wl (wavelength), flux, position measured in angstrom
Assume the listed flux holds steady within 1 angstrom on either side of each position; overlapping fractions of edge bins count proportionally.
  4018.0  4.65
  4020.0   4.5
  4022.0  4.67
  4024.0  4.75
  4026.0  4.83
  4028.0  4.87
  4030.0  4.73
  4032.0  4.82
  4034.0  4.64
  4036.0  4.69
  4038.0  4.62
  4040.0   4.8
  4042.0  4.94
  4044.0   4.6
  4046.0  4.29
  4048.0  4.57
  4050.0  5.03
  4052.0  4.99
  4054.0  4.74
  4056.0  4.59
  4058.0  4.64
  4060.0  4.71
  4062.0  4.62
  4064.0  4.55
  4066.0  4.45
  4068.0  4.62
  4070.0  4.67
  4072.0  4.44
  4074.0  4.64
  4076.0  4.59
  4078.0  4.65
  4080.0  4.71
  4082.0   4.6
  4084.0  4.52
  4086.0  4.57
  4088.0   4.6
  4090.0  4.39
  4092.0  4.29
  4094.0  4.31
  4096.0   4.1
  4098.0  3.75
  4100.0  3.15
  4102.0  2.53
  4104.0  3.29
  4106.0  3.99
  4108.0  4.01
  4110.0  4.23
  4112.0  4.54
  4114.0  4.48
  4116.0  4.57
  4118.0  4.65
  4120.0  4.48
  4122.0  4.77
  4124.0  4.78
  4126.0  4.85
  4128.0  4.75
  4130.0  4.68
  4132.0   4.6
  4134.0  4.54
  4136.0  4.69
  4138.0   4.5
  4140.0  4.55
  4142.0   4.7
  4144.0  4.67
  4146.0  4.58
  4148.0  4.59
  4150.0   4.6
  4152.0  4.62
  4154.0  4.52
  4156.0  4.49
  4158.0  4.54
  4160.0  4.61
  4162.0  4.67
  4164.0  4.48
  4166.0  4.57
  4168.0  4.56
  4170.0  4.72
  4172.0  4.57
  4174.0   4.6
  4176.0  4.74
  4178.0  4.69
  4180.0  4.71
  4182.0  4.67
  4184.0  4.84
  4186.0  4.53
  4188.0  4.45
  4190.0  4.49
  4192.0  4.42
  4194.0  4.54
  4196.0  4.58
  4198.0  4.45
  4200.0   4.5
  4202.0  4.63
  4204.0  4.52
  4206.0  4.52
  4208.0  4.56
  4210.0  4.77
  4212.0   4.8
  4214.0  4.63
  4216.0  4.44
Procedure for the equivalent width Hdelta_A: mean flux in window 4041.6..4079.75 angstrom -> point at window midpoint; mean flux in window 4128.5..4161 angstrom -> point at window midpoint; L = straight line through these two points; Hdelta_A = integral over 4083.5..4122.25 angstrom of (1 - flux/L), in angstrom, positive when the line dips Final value 4.0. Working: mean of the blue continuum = 4.65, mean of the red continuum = 4.59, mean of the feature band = 4.14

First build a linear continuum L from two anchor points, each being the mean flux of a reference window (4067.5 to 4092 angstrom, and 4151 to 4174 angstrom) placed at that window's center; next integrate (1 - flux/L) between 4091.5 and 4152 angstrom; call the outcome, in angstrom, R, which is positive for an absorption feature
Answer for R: 3.0 angstrom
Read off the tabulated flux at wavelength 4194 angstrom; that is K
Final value 4.54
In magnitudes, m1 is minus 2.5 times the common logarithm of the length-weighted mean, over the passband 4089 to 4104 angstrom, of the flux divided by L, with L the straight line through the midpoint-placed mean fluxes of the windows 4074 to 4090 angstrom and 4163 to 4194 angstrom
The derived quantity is 0.22 mag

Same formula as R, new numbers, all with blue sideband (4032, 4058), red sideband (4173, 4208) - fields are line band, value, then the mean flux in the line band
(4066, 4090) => 0.49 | 4.59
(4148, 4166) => 0.17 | 4.57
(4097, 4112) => 3.31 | 3.63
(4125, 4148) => -0.08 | 4.64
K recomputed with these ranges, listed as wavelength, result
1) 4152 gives 4.62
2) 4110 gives 4.23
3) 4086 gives 4.57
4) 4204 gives 4.52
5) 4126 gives 4.85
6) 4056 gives 4.59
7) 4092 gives 4.29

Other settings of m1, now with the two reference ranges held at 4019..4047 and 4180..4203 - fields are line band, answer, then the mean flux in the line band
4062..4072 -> 0.02 mag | 4.56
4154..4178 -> 0.00 mag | 4.6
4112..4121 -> 0.02 mag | 4.54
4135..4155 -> 0.00 mag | 4.6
